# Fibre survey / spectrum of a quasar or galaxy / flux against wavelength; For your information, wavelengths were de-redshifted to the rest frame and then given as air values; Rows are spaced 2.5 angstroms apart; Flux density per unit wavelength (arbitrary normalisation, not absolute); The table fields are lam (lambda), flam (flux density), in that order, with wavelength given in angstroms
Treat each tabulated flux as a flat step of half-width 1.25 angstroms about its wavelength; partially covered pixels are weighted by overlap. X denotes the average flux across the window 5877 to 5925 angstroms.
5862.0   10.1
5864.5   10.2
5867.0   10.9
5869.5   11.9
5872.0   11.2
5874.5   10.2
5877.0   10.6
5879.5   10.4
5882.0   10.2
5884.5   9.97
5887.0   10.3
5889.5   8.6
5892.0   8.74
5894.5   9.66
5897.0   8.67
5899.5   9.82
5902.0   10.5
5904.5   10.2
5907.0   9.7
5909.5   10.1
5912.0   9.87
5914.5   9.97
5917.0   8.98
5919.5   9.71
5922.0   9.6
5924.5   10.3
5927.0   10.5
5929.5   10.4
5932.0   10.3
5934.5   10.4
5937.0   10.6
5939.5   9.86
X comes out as 9.77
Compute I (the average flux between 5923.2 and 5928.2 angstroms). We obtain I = 10.4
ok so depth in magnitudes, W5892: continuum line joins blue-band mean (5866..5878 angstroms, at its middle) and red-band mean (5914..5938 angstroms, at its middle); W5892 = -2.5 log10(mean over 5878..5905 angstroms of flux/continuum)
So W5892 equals 0.10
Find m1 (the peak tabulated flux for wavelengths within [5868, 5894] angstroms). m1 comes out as 11.9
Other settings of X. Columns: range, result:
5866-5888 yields 10.6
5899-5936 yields 10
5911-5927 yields 9.8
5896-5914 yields 9.86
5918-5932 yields 10.1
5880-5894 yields 9.61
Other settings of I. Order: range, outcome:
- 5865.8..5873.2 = 11.3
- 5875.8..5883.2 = 10.4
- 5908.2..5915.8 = 9.97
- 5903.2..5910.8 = 10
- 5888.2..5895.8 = 9.01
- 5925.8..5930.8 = 10.4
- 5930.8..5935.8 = 10.4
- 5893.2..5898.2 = 9.17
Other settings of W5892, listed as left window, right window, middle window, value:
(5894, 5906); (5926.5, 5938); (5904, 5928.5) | 0.02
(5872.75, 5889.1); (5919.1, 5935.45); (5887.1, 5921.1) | 0.07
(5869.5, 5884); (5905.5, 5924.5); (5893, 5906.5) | 0.04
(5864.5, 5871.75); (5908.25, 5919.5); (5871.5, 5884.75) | 0.04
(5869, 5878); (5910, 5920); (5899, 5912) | -0.01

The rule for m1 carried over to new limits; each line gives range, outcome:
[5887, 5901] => 10.3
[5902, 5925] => 10.5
